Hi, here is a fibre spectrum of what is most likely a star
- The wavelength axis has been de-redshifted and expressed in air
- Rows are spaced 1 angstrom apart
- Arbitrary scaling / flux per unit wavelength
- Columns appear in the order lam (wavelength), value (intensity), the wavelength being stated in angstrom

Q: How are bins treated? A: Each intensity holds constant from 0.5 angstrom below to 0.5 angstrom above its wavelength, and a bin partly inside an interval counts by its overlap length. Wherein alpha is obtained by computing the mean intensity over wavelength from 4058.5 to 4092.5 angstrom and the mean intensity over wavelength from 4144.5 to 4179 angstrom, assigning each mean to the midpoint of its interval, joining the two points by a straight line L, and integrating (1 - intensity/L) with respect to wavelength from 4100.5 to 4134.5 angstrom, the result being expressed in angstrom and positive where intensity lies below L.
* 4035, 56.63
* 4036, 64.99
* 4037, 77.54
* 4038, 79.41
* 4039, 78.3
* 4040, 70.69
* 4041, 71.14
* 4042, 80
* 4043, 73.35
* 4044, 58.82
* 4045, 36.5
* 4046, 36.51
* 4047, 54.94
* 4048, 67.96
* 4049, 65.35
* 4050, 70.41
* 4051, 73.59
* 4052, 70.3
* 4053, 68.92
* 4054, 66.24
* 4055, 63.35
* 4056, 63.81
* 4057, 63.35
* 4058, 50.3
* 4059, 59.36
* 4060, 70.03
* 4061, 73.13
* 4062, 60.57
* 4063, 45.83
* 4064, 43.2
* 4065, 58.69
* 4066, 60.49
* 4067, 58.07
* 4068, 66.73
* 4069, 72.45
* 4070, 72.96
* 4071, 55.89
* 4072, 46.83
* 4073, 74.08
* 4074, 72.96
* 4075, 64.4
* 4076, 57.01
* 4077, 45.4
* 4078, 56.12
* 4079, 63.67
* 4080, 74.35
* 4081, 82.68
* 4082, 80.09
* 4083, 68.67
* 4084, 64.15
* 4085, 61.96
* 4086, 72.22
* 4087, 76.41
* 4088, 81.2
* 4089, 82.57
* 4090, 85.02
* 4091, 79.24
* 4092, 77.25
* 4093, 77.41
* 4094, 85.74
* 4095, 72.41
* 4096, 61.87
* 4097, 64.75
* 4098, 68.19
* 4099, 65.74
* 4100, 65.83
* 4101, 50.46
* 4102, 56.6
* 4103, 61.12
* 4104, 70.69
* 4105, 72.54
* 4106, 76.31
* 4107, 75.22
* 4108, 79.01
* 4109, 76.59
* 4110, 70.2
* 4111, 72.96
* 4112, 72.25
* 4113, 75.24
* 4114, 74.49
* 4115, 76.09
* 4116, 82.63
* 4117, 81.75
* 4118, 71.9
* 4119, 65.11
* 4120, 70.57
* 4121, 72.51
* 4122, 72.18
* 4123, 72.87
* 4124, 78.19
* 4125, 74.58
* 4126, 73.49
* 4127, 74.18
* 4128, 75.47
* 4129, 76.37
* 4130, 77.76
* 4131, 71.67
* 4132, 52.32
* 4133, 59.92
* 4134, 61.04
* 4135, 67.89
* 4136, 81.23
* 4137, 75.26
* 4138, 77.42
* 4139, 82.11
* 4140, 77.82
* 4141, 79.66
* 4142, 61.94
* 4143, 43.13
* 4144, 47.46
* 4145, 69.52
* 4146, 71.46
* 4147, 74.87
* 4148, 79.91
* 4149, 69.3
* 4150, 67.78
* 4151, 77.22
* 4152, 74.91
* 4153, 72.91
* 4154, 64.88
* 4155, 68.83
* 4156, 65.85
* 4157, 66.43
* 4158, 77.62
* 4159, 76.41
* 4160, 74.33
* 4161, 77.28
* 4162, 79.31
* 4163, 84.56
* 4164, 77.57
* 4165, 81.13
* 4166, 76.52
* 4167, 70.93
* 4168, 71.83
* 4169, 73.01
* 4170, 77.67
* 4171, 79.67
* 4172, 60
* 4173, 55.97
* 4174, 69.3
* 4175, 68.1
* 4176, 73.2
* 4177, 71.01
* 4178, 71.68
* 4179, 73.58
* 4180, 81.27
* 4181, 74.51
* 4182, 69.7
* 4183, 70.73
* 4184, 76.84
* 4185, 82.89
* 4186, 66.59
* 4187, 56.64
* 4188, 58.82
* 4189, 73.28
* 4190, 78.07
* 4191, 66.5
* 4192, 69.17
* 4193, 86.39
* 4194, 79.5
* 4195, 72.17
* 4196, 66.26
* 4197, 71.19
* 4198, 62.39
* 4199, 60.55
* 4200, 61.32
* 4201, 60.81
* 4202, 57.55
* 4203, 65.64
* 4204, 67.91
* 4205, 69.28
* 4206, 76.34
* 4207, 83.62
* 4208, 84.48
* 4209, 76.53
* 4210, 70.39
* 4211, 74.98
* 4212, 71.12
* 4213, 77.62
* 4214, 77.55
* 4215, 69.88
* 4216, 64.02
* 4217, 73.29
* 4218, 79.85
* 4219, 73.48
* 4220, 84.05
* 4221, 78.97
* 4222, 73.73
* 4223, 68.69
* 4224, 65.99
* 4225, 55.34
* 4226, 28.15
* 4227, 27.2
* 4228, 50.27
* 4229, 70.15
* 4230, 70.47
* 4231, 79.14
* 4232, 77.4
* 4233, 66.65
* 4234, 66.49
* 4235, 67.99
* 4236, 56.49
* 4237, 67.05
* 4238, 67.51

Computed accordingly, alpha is -0.9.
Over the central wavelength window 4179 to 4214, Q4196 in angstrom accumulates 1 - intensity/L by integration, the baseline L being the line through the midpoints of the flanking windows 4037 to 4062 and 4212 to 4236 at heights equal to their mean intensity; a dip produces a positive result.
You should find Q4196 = -2.36 angstrom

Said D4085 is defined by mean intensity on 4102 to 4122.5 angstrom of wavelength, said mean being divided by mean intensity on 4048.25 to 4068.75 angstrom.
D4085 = 1.2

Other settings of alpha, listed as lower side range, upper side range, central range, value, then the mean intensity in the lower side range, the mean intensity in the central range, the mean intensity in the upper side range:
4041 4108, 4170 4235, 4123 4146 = -0.80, 66.1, 70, 69.5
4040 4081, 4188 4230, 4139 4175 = -2.63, 62.5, 71.4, 68.8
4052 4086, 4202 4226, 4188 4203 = 0.49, 63.4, 68.5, 71.9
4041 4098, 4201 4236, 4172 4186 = -0.75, 66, 71.6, 68.7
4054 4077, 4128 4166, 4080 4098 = -2.94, 61.3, 74.7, 71.6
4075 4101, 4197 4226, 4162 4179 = -0.64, 70.3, 72.9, 70.2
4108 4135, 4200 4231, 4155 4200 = -1.32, 72.4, 72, 68.3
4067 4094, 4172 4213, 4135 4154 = -0.22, 69.8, 71.1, 70.6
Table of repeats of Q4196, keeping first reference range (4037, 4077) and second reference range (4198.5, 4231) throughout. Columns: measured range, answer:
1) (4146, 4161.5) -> -1.5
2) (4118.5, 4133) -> -1.4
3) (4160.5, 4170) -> -1.5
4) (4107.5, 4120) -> -1.8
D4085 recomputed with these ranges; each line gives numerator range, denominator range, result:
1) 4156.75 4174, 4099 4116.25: 1.05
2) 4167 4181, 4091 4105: 1.05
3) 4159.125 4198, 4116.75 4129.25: 0.99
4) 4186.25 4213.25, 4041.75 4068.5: 1.15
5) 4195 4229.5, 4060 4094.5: 1.00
